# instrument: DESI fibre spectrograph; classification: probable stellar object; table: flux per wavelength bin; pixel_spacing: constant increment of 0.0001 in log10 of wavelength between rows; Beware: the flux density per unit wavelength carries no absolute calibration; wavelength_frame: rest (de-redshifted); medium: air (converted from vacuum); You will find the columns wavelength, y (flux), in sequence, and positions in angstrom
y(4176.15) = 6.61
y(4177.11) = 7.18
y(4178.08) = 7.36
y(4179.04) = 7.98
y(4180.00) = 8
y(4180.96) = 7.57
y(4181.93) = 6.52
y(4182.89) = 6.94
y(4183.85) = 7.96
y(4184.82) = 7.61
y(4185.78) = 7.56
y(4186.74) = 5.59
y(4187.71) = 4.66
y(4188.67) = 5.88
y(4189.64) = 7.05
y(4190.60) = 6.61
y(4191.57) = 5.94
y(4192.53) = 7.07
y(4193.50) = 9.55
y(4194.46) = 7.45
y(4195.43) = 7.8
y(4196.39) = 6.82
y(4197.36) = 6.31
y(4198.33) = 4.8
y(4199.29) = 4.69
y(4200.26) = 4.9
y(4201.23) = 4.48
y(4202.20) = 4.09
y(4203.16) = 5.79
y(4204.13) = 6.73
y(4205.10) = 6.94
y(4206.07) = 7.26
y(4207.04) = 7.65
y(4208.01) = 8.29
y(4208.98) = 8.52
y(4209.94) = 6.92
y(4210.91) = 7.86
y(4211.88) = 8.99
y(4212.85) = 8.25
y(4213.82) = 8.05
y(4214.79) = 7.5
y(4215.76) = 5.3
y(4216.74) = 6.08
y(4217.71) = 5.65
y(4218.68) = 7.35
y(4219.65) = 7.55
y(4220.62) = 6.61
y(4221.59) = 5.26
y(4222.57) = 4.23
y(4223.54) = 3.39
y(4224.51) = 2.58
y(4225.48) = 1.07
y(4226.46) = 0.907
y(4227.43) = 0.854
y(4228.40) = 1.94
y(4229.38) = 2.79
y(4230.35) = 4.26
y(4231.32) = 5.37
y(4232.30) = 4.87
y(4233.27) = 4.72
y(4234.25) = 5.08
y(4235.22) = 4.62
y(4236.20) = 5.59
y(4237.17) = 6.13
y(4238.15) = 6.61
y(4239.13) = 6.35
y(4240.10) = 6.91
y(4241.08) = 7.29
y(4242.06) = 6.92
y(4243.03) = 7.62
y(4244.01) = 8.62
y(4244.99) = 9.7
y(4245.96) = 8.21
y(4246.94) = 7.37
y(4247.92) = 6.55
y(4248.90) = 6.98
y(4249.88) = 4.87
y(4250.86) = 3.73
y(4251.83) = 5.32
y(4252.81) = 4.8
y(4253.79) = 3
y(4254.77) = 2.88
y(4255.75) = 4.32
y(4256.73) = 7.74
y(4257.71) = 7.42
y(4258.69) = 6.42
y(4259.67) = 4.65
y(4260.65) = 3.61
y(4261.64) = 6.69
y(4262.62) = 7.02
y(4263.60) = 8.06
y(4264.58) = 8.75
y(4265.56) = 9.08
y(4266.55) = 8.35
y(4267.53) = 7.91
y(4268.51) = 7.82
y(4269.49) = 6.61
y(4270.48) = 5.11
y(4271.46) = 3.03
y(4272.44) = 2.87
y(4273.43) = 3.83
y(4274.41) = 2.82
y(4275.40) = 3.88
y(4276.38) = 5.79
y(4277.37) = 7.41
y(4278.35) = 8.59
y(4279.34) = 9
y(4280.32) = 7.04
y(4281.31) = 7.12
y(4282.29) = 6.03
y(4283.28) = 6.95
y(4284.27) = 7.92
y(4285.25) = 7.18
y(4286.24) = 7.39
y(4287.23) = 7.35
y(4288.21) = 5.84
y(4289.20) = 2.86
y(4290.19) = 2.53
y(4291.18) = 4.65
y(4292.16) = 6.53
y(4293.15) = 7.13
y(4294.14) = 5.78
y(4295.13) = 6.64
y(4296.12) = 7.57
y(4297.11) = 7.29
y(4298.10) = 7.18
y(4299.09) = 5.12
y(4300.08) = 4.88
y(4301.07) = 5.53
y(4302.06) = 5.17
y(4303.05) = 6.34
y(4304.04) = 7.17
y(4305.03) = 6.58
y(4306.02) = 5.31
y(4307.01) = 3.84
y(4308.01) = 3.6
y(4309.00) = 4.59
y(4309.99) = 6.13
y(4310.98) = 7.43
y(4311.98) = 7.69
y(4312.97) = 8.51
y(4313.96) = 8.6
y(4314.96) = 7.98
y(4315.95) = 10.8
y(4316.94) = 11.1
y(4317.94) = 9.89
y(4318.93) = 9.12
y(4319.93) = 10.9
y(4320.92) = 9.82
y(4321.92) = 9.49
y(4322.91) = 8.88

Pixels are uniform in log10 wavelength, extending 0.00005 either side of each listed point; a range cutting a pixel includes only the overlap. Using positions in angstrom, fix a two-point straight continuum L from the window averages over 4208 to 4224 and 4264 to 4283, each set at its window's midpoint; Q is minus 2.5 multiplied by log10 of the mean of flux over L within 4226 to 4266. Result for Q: 0.147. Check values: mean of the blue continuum 6.77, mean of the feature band 5.72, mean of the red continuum 6.38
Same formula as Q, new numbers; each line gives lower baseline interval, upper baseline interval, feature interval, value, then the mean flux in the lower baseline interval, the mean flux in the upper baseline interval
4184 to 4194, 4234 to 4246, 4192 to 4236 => 0.195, 6.79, 6.89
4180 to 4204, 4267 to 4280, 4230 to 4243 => 0.043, 6.44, 5.77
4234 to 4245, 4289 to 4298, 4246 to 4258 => 0.184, 6.7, 5.82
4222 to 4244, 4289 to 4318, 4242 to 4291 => -0.138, 4.64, 6.47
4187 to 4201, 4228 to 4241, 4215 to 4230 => 0.308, 6.35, 5.11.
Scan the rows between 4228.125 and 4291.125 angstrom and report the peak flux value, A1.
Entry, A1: 9.7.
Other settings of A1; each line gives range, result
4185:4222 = 9.55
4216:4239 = 7.55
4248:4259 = 7.74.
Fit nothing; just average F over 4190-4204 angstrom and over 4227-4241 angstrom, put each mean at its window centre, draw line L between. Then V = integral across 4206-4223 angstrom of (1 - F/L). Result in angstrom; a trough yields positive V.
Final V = -4.7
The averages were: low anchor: 6.19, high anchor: 4.81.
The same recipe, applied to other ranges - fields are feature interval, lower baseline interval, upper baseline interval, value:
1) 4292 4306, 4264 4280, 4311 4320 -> 3.1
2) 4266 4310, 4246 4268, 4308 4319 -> 7.6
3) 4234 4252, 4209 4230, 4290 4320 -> -2.9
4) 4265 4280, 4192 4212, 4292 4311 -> 0.1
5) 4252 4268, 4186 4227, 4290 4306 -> -0.5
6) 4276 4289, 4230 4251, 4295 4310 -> -2.5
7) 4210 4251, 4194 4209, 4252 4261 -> -1.0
